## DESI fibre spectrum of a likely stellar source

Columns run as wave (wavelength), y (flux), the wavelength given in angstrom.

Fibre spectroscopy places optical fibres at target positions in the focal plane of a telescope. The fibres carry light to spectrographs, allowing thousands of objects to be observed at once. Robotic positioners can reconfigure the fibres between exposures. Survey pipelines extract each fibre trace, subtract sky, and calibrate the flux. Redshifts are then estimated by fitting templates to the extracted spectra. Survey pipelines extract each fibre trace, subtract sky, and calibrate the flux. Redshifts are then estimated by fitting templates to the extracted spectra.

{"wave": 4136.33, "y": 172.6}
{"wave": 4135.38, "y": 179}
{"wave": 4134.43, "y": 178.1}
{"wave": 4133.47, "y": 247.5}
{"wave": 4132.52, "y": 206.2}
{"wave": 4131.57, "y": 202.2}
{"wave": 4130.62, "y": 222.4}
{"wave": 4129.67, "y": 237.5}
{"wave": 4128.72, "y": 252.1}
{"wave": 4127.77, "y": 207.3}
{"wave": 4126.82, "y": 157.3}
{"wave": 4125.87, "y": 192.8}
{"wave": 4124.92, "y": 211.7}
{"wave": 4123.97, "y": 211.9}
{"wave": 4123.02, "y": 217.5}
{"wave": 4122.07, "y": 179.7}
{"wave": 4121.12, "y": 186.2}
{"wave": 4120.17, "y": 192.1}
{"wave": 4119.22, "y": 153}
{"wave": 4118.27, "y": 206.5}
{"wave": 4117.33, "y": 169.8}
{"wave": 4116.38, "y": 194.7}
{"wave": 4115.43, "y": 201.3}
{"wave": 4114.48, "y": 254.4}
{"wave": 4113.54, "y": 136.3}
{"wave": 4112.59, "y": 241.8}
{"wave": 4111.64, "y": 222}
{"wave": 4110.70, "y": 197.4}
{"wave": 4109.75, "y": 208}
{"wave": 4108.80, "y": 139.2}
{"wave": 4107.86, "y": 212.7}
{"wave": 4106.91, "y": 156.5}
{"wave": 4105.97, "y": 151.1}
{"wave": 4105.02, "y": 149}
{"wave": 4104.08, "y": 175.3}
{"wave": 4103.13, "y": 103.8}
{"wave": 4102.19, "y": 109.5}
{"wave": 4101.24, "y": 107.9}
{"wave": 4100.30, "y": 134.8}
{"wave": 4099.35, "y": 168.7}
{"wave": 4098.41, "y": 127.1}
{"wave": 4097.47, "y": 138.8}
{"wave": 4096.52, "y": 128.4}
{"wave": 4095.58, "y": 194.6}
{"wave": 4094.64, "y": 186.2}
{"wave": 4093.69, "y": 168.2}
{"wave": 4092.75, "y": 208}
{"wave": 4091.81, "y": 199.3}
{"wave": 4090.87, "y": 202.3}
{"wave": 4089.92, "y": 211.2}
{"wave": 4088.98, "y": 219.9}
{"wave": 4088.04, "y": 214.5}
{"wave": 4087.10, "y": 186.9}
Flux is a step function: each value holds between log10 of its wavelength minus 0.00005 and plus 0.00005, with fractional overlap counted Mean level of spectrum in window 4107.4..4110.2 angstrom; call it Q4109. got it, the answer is 186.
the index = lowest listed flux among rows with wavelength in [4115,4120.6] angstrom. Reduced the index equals 153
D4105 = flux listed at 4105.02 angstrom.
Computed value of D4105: 149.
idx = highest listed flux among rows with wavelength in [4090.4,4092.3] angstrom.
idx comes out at 202.3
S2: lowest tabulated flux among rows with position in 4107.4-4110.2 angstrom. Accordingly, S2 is 139.2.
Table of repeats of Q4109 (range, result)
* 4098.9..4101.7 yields 137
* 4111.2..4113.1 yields 230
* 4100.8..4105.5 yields 129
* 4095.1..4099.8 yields 152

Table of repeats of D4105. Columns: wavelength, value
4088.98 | 219.9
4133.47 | 247.5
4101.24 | 107.9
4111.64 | 222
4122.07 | 179.7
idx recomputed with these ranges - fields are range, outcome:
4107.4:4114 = 241.8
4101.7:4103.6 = 109.5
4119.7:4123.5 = 217.5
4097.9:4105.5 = 175.3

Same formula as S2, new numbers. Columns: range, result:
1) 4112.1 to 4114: 136.3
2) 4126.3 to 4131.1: 157.3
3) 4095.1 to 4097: 128.4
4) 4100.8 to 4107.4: 103.8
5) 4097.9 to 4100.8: 127.1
